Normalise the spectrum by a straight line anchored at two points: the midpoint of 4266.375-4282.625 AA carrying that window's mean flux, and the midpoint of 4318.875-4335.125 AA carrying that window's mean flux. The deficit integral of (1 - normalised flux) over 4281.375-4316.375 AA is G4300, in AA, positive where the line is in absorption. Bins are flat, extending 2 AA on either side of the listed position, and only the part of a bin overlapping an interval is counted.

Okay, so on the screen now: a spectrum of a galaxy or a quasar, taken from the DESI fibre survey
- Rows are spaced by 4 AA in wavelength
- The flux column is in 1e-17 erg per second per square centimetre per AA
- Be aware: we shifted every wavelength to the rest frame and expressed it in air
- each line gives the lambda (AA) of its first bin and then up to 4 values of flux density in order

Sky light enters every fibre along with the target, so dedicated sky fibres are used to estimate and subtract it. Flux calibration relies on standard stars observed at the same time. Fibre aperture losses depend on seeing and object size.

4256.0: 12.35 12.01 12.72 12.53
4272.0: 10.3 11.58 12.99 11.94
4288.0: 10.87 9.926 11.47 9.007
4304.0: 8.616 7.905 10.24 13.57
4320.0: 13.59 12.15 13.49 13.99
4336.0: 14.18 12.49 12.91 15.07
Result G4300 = 6.2 AA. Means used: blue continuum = 11.8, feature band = 10.3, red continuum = 13.4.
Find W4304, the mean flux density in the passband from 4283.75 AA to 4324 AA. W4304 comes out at 10.7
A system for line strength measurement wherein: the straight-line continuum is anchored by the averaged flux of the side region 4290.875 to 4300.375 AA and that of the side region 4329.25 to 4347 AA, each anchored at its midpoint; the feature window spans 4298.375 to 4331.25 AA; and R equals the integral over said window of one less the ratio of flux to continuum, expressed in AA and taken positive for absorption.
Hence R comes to 1.8 AA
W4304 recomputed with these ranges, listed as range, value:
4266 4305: 11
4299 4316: 9.48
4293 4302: 10.2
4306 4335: 12.2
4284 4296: 10.8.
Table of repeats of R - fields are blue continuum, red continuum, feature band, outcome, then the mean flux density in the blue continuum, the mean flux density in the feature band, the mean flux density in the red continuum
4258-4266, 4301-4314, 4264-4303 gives -1.6 AA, 12.4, 11.2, 8.93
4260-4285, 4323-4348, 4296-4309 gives 3.7 AA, 12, 9.01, 13.4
